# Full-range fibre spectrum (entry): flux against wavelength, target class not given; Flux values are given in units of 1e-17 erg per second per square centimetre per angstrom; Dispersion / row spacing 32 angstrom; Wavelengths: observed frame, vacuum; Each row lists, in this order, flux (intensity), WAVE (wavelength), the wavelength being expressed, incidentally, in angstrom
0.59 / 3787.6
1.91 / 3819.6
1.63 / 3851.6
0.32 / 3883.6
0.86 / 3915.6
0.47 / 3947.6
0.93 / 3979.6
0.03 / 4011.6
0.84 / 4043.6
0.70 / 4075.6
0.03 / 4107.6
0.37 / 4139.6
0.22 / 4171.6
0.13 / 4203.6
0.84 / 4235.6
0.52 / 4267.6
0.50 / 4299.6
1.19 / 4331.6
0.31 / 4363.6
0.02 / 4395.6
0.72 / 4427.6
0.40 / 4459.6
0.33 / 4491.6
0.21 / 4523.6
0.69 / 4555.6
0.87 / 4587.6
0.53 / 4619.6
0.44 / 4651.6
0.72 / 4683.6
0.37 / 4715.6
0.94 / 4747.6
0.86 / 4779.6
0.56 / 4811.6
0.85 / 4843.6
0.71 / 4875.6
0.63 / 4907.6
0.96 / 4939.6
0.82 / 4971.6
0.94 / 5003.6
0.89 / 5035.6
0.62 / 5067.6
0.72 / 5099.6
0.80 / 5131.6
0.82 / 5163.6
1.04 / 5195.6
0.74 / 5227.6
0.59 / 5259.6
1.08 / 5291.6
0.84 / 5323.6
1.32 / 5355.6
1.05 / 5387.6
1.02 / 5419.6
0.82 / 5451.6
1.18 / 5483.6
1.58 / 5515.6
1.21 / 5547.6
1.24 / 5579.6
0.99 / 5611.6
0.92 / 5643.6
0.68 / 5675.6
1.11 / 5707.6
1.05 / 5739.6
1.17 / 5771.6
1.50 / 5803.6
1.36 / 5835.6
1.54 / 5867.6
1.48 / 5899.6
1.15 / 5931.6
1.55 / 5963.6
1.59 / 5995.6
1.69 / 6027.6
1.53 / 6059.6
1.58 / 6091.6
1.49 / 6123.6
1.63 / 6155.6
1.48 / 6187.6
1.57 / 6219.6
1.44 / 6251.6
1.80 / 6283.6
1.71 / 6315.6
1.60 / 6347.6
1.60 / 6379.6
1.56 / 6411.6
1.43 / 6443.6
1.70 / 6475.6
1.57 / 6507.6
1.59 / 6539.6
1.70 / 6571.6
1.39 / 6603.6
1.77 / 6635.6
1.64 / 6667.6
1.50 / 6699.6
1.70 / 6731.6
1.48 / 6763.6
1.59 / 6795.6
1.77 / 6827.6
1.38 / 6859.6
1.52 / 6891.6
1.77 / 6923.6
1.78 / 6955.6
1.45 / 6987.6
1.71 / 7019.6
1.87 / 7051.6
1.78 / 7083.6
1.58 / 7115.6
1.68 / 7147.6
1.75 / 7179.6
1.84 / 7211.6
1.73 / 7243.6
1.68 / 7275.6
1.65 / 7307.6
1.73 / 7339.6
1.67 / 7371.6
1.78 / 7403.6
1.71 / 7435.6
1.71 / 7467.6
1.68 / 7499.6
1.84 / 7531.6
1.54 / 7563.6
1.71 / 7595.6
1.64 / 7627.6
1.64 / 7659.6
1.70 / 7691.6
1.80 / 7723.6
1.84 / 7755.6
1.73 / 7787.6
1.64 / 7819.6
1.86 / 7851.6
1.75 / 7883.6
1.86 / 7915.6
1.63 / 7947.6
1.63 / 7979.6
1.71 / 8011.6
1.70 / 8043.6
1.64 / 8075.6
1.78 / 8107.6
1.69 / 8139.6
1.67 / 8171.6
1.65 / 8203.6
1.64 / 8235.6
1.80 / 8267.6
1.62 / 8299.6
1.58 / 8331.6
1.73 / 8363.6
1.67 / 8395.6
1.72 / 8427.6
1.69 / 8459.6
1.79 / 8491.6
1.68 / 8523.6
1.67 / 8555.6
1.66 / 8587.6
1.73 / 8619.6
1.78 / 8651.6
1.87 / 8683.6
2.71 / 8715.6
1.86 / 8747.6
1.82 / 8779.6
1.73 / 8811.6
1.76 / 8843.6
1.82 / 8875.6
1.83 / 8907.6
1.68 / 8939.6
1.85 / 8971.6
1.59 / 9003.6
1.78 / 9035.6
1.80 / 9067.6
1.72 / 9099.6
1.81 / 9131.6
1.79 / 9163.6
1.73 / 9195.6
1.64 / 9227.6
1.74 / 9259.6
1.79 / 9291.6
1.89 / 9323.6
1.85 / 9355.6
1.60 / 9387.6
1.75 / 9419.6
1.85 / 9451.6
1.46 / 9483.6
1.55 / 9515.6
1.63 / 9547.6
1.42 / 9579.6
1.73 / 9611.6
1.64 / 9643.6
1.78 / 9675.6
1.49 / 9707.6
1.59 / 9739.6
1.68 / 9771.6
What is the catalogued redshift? 0.33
